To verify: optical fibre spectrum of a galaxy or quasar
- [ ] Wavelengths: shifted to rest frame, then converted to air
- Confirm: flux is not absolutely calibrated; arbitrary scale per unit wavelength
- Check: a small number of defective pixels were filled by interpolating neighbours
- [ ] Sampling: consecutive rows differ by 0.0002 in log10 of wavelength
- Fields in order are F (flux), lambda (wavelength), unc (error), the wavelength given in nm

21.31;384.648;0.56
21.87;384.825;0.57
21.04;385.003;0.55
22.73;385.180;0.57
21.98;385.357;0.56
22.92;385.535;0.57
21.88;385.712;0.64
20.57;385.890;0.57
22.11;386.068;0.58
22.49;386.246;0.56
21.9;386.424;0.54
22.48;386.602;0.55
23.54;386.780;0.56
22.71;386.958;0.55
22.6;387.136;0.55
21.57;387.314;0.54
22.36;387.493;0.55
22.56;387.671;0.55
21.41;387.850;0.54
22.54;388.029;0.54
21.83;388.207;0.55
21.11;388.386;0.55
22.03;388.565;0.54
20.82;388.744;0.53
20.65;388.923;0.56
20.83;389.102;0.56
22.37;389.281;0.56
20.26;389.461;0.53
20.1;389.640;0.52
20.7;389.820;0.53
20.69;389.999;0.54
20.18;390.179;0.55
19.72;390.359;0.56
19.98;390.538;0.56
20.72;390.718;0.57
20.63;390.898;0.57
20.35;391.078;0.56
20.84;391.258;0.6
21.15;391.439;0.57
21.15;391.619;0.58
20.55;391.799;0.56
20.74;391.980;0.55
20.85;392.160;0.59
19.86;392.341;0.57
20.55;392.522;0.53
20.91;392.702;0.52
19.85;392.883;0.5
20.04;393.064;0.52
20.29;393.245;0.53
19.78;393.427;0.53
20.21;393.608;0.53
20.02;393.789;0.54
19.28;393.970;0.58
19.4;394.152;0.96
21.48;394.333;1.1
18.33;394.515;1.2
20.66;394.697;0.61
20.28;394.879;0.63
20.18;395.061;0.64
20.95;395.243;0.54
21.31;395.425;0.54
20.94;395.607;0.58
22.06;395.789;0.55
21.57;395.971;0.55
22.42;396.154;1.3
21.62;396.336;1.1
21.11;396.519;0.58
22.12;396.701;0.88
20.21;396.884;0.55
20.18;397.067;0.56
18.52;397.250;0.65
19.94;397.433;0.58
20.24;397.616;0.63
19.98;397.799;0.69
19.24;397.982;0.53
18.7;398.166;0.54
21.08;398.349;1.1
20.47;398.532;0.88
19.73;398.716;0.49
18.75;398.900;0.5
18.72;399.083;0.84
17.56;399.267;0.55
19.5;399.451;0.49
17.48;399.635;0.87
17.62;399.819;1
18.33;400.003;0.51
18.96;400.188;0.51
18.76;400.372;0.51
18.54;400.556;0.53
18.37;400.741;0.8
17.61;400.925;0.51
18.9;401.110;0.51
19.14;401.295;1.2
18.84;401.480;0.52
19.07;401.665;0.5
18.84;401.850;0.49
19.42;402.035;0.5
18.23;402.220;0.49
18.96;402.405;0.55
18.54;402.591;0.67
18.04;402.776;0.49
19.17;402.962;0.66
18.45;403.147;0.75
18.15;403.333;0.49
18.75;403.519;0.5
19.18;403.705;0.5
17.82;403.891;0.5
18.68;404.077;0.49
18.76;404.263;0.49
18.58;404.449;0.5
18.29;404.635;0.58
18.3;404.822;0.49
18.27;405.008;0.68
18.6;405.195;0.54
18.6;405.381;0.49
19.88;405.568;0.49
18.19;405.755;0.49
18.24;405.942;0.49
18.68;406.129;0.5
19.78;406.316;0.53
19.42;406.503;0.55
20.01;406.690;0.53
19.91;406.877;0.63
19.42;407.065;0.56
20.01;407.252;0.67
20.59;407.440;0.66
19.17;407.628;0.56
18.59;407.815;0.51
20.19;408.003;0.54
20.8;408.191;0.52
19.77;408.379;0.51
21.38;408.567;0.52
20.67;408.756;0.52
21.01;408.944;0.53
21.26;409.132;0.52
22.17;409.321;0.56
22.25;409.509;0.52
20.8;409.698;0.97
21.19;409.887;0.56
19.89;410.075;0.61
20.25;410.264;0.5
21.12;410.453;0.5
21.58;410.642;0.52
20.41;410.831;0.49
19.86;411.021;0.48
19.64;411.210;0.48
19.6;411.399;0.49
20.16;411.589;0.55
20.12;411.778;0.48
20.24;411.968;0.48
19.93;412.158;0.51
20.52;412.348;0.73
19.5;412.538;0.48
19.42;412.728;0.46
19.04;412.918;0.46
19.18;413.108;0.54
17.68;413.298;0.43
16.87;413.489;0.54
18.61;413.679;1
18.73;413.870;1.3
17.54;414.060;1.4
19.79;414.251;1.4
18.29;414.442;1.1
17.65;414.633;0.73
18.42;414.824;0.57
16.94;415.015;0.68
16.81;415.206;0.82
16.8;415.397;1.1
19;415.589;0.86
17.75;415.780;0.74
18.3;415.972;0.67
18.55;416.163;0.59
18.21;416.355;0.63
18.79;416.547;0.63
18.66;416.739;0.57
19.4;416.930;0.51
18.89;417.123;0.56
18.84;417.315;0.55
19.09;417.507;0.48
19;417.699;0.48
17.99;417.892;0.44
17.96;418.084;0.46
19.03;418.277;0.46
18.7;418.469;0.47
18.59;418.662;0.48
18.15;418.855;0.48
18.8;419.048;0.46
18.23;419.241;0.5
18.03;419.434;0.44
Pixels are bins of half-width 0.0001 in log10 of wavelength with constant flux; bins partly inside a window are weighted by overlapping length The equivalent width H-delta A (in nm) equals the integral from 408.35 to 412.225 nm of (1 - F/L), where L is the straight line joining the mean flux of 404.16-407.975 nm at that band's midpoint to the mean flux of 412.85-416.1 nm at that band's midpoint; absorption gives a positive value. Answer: -0.431 nm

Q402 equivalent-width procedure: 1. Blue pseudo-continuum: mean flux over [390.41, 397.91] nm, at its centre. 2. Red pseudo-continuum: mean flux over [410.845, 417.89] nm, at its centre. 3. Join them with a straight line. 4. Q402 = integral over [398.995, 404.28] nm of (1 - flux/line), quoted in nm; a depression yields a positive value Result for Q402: 0.35 nm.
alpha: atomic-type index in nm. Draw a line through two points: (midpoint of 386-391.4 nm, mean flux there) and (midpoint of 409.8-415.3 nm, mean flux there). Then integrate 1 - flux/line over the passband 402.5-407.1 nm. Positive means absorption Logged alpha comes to 0.27 nm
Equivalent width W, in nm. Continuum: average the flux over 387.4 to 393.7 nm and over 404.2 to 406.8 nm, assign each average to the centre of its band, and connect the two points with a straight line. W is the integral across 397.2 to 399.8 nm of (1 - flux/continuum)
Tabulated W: 0.07 nm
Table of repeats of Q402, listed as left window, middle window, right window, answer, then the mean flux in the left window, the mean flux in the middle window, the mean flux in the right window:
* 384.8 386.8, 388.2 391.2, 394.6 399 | 0.11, 22.1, 20.7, 20.5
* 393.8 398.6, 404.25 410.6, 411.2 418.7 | -0.15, 20.5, 19.9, 18.7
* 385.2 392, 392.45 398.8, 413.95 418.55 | 0.07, 21.4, 20.4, 18.4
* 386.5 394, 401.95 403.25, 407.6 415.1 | 0.10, 21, 18.7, 19.8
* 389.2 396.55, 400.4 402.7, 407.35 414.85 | 0.17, 20.6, 18.7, 19.9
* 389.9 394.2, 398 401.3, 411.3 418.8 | 0.17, 20.3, 18.8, 18.7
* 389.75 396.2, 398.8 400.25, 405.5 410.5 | 0.14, 20.5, 18.4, 20.2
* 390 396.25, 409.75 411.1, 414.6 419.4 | -0.12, 20.5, 20.6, 18.3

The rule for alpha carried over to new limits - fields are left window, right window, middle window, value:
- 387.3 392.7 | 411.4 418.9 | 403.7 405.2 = 0.09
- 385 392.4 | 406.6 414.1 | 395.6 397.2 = -0.03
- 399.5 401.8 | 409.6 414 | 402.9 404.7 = 0.03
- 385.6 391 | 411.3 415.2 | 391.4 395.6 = 0.11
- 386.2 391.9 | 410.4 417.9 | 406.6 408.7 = -0.05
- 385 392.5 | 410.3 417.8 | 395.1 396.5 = -0.05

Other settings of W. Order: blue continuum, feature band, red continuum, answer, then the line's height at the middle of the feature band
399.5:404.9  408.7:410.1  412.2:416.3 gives -0.21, 18.4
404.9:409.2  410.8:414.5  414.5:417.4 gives -0.10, 18.7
